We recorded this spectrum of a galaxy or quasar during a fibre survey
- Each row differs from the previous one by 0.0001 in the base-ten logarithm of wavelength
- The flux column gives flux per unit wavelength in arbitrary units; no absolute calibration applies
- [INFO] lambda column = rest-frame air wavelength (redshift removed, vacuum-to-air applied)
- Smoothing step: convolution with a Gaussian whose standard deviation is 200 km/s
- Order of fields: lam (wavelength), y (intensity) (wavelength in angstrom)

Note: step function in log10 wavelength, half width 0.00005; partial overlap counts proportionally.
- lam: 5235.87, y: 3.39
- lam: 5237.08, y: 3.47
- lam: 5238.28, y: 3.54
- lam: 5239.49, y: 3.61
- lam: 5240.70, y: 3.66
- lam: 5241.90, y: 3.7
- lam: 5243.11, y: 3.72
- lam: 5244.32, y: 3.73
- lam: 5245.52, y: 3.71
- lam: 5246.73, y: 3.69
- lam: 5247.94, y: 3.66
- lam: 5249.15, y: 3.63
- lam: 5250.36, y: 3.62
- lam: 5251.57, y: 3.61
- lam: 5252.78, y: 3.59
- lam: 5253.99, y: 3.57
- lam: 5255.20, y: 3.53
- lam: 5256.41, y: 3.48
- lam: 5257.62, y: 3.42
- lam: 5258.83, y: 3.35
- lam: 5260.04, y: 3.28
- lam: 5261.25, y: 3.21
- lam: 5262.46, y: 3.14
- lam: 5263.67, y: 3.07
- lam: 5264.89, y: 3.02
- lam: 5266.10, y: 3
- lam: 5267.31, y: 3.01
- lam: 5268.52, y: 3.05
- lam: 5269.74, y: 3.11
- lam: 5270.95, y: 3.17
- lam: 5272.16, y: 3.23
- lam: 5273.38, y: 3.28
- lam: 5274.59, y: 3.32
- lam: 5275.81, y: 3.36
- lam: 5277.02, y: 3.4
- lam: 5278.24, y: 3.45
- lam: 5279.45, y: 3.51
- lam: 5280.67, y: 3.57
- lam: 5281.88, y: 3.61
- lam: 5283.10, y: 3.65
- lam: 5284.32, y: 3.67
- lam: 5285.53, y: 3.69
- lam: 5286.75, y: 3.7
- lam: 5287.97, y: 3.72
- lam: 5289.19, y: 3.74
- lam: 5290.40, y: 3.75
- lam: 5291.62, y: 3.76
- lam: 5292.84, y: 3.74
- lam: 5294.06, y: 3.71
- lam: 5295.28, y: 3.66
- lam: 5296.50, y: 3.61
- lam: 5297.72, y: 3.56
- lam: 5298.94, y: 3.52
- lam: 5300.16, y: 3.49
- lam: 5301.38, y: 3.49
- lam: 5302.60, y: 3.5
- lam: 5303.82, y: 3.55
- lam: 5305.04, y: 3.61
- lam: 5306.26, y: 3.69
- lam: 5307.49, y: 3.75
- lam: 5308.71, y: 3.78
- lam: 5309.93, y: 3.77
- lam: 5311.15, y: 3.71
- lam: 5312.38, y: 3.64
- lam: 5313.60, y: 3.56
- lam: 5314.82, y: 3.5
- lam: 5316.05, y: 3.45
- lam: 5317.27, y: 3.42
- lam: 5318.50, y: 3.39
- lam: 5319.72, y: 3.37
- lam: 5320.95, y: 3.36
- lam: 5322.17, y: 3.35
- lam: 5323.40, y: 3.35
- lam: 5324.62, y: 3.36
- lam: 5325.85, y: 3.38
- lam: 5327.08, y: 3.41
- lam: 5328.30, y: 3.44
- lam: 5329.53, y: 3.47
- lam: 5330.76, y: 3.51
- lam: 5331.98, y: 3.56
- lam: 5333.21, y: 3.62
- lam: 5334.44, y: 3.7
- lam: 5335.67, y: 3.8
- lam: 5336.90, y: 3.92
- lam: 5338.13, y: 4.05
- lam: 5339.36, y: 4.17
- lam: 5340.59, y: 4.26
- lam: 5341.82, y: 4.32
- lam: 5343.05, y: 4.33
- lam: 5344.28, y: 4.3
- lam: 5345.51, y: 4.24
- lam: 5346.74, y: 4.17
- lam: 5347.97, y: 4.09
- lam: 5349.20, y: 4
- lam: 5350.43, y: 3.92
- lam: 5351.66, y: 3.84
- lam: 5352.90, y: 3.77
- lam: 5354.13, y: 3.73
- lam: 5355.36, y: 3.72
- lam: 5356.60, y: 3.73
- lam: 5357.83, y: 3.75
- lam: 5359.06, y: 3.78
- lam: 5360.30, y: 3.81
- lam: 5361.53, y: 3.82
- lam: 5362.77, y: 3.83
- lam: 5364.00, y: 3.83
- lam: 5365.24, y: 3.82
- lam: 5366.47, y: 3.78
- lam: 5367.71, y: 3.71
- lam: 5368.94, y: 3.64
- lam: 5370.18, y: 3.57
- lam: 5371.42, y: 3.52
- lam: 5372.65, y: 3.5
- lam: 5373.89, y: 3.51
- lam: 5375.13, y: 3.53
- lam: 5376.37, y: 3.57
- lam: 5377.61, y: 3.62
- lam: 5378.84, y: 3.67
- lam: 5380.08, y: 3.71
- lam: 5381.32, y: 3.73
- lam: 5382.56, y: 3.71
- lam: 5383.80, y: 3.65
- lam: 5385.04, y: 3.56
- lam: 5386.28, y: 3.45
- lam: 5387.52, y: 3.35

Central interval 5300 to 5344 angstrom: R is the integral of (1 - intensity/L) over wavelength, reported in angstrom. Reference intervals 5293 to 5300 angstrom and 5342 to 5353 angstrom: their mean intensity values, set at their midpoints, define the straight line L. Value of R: 2.4 angstrom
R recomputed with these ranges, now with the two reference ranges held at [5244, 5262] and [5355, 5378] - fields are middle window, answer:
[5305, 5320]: 0.09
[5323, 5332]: 0.51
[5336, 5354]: -2.10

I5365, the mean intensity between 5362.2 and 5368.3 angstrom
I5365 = 3.8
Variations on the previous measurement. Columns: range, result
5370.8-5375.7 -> 3.51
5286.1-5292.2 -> 3.73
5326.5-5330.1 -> 3.44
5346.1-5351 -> 4.05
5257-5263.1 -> 3.28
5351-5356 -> 3.76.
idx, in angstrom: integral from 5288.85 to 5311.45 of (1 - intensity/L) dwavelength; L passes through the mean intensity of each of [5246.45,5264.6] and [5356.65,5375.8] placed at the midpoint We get -0.7 angstrom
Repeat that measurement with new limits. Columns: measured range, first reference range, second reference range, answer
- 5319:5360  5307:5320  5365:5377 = -2.1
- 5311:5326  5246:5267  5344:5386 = 0.7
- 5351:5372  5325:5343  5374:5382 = -0.4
